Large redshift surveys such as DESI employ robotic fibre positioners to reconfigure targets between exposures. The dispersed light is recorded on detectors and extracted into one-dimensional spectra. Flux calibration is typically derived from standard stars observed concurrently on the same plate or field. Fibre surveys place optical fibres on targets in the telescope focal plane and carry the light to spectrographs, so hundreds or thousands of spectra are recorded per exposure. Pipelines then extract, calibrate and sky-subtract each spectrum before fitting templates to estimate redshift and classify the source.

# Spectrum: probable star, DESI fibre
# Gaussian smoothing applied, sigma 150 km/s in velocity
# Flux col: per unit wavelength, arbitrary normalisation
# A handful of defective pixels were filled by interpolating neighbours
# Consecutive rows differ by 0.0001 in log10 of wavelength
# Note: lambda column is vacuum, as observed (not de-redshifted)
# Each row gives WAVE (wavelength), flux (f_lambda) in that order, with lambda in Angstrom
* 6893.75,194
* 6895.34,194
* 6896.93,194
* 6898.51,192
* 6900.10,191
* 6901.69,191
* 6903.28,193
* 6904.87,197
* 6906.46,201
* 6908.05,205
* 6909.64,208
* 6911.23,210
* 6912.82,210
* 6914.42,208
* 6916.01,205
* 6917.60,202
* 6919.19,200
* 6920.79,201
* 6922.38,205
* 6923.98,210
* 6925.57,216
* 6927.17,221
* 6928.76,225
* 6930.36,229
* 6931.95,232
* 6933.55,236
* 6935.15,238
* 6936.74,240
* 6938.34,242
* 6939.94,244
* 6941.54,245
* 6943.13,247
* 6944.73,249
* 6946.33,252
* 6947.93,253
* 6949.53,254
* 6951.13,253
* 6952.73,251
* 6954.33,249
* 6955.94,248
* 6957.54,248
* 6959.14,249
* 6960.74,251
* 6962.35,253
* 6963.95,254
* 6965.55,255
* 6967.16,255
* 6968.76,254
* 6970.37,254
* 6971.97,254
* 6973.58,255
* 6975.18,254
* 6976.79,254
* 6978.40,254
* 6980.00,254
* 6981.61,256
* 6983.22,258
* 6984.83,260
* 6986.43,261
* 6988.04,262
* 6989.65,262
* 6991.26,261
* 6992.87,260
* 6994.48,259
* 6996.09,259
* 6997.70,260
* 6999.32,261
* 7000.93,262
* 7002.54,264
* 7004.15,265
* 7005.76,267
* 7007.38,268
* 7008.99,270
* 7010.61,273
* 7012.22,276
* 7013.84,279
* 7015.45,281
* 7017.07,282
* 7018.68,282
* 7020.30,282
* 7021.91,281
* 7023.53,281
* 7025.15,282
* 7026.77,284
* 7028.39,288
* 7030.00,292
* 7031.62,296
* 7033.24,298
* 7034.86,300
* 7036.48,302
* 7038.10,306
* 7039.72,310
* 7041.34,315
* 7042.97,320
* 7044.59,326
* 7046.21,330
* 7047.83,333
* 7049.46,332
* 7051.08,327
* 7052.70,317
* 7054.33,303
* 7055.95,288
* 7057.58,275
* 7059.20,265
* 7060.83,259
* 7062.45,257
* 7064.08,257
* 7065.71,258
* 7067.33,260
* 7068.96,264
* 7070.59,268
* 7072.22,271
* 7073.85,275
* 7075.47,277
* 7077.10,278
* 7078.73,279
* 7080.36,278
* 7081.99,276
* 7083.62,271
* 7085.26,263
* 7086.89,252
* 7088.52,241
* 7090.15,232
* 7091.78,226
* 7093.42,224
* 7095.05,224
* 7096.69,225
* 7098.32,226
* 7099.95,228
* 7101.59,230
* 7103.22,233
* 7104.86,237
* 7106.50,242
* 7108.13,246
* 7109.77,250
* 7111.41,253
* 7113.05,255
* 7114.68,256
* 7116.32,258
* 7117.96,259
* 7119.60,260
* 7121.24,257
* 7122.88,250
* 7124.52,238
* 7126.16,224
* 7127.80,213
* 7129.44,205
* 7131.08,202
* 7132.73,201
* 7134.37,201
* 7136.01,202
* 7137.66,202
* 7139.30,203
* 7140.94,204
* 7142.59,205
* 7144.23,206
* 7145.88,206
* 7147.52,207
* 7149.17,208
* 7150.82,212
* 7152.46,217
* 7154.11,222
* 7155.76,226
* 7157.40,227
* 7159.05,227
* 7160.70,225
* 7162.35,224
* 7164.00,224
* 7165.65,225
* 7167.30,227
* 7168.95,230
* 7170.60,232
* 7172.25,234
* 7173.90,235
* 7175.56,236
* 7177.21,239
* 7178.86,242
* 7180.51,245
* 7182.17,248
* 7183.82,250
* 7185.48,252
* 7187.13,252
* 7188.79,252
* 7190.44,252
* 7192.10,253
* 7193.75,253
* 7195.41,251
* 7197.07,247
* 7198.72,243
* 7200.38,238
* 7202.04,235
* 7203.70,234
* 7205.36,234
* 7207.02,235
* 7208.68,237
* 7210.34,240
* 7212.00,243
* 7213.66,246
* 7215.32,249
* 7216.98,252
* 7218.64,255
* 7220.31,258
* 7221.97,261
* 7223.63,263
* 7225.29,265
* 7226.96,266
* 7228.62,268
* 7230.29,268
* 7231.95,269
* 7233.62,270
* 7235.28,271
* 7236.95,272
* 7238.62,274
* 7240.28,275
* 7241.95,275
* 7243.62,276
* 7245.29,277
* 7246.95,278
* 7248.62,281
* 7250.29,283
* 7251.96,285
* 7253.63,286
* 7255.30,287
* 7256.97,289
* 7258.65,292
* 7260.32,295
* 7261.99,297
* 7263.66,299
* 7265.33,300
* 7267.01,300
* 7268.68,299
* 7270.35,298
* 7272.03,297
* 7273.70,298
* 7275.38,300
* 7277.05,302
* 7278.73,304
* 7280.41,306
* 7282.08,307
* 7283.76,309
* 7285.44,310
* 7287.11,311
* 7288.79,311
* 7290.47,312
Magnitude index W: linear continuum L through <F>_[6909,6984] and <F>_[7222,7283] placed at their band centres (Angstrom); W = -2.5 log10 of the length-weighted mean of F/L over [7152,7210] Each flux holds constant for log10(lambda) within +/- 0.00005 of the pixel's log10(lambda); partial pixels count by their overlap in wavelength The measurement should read 0.16 mag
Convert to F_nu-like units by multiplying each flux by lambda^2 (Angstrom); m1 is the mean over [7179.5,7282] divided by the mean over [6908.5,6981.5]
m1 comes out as 1.23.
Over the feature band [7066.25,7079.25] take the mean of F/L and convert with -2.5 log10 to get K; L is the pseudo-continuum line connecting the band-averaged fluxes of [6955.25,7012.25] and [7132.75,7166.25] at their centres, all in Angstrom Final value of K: -0.159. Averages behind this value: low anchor 258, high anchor 213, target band 271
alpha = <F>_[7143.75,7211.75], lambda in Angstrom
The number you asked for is 234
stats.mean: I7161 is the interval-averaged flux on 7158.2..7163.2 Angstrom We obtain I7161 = 225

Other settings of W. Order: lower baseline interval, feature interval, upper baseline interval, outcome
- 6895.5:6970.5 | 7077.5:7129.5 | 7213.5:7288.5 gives 0.05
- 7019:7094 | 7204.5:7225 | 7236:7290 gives 0.17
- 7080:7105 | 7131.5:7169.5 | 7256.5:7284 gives 0.21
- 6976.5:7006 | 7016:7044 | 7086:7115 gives -0.17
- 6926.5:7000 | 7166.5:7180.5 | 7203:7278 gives 0.14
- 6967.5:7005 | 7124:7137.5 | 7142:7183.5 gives 0.11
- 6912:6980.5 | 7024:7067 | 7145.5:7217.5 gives -0.24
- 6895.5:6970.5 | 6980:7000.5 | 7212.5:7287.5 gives -0.10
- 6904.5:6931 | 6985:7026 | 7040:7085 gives -0.05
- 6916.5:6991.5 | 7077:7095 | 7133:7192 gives -0.10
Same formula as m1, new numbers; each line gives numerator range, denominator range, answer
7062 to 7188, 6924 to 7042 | 0.94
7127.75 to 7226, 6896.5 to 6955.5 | 1.12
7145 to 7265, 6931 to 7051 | 0.99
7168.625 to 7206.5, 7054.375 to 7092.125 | 0.95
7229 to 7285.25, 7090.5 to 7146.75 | 1.32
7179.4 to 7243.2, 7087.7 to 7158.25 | 1.15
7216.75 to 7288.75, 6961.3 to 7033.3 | 1.15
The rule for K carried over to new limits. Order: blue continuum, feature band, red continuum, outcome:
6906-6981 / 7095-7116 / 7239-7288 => 0.11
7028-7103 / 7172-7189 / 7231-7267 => 0.15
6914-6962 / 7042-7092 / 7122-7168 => -0.25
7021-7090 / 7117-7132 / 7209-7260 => 0.19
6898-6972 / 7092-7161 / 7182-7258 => 0.11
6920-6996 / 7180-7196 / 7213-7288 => 0.10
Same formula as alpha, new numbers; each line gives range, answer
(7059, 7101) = 255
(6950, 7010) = 257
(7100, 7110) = 238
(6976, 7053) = 282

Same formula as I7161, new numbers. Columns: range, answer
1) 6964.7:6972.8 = 254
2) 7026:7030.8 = 288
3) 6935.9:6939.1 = 241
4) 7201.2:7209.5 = 235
